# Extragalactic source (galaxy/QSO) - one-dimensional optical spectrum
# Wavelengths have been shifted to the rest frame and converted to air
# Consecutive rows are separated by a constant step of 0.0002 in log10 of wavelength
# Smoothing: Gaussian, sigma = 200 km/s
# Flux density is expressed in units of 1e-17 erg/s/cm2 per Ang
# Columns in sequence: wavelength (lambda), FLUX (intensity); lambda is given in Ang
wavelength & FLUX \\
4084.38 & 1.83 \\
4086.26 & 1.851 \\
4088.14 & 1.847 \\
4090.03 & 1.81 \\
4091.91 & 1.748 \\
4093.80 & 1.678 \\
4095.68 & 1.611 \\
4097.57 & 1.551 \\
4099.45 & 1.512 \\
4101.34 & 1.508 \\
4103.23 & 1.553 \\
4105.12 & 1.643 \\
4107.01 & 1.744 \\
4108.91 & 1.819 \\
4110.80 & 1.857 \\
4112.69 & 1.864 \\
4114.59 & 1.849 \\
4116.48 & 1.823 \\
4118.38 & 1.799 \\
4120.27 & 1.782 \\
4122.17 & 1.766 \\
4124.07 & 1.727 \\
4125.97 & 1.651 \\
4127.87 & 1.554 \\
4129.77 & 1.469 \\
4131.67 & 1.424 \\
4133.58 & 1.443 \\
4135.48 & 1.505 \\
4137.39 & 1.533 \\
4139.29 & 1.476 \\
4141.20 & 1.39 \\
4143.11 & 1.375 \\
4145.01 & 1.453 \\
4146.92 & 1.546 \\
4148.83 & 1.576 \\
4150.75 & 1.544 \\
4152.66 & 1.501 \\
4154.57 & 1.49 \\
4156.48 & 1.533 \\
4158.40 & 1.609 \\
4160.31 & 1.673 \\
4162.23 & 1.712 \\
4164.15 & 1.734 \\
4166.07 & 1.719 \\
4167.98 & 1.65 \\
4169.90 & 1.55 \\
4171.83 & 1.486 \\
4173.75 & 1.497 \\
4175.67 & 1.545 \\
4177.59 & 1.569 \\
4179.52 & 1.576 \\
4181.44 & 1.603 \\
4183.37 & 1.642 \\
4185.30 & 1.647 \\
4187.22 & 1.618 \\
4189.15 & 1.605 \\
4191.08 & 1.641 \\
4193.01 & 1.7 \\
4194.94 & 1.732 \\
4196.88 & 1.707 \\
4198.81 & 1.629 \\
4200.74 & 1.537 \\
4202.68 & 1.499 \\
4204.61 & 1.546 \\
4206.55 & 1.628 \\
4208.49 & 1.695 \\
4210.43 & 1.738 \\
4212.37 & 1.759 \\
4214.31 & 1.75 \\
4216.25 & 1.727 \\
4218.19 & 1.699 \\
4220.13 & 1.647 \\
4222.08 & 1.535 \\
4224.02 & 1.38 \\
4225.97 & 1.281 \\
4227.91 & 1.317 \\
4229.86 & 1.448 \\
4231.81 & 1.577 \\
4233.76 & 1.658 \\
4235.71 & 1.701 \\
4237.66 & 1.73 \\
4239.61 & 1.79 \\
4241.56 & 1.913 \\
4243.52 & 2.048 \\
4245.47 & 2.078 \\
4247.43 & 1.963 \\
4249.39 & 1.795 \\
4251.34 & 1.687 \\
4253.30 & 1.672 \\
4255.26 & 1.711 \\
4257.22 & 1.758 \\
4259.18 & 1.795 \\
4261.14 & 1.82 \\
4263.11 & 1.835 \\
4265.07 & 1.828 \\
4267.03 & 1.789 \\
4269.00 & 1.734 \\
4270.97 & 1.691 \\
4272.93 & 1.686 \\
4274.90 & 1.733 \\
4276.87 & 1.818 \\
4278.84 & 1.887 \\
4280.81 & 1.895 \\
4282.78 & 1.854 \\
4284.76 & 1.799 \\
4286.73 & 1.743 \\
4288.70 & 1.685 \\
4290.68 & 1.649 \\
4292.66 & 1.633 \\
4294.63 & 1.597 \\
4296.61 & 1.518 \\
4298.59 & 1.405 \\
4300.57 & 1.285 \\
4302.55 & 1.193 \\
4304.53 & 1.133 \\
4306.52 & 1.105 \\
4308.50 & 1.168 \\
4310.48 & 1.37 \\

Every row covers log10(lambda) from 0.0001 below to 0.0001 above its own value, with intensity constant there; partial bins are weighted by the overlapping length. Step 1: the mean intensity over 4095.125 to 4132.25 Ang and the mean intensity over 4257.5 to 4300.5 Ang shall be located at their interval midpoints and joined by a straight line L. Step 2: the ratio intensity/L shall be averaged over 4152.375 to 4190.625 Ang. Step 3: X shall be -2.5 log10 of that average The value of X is 0.06 mag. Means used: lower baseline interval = 1.68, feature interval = 1.6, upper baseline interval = 1.72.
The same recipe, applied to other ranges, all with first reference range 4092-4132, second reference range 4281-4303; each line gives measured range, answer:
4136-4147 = 0.146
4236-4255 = -0.139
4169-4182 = 0.073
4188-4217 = -0.012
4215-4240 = 0.037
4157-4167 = -0.015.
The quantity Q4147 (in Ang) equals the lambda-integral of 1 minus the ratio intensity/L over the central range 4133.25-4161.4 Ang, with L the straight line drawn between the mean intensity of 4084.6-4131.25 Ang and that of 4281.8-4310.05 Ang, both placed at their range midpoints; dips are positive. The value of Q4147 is 2.5 Ang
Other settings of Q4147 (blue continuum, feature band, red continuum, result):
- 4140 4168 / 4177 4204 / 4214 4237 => -1.06 Ang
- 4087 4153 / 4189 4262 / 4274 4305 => -2.63 Ang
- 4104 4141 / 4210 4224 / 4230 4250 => 0.87 Ang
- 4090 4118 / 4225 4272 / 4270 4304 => -2.21 Ang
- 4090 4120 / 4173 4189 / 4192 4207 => 0.49 Ang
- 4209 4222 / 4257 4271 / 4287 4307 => -2.18 Ang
